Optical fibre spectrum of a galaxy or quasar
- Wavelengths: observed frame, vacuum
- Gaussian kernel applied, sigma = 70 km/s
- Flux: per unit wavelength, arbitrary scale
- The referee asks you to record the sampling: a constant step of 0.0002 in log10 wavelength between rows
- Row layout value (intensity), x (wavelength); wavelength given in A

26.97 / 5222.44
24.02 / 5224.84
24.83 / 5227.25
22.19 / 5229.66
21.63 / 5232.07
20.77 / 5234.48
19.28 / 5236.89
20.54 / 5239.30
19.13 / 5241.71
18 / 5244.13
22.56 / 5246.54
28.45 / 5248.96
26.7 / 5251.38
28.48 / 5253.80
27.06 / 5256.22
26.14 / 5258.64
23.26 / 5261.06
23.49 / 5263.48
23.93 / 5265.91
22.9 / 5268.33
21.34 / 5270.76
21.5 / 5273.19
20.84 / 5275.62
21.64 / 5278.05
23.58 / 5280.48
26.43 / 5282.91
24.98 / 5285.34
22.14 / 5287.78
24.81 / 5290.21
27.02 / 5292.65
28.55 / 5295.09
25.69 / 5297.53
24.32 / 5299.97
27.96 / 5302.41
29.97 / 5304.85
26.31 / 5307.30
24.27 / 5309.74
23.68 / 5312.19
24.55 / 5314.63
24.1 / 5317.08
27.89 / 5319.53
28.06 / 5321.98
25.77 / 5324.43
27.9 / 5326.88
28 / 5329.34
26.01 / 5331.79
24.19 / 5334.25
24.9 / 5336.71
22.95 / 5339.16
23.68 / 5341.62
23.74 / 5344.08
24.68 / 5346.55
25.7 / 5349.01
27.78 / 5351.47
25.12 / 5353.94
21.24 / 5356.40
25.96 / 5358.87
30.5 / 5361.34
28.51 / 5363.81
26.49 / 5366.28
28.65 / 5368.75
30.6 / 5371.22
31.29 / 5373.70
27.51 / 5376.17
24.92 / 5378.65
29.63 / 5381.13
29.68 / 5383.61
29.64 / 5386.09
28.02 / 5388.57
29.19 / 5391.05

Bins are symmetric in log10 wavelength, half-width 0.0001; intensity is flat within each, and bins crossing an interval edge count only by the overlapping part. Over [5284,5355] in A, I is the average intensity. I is 25.7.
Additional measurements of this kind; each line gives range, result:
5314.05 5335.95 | 26.3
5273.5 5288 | 23.2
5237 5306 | 24.3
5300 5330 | 26.4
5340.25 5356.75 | 24.7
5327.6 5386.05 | 26.7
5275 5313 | 25.2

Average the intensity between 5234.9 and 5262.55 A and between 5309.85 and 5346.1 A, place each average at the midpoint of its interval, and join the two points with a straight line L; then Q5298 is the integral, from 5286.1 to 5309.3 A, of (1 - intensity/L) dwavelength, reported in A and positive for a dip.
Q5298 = -1.5 A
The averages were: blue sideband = 23.5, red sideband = 25.3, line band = 26.2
